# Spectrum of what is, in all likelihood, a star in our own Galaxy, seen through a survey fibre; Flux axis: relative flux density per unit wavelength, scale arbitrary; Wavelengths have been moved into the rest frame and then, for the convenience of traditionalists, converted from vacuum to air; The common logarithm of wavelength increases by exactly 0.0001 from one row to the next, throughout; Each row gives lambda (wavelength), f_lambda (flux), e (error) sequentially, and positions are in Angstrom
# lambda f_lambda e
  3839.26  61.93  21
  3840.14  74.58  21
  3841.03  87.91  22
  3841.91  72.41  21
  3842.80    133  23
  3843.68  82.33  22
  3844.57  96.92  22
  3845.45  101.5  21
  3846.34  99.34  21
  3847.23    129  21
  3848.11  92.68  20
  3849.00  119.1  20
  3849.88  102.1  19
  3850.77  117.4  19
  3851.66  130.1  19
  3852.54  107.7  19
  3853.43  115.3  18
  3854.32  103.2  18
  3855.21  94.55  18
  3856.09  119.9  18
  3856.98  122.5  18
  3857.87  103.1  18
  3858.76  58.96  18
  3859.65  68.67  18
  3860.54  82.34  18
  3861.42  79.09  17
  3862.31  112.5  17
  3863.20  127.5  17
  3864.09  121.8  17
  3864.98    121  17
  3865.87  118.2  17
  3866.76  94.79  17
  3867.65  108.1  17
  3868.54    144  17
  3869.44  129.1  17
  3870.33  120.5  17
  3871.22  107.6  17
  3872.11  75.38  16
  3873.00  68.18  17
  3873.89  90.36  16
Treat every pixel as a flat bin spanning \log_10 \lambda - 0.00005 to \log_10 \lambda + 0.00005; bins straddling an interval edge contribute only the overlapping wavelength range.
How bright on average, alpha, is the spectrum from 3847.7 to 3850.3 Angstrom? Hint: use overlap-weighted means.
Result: 105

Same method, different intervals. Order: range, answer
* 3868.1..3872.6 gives 115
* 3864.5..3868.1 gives 111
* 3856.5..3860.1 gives 88.4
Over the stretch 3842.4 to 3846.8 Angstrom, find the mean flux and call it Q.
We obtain 102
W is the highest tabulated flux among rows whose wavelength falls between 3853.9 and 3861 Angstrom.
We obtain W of 122.5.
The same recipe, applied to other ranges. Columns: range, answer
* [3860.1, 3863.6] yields 127.5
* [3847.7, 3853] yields 130.1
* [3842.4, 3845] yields 133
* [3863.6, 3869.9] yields 144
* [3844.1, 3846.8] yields 101.5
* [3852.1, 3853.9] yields 115.3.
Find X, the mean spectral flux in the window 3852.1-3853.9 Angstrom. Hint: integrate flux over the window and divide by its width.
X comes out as 111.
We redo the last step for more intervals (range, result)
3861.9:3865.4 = 121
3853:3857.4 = 111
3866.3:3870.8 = 119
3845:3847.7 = 110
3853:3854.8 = 109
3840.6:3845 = 94.5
